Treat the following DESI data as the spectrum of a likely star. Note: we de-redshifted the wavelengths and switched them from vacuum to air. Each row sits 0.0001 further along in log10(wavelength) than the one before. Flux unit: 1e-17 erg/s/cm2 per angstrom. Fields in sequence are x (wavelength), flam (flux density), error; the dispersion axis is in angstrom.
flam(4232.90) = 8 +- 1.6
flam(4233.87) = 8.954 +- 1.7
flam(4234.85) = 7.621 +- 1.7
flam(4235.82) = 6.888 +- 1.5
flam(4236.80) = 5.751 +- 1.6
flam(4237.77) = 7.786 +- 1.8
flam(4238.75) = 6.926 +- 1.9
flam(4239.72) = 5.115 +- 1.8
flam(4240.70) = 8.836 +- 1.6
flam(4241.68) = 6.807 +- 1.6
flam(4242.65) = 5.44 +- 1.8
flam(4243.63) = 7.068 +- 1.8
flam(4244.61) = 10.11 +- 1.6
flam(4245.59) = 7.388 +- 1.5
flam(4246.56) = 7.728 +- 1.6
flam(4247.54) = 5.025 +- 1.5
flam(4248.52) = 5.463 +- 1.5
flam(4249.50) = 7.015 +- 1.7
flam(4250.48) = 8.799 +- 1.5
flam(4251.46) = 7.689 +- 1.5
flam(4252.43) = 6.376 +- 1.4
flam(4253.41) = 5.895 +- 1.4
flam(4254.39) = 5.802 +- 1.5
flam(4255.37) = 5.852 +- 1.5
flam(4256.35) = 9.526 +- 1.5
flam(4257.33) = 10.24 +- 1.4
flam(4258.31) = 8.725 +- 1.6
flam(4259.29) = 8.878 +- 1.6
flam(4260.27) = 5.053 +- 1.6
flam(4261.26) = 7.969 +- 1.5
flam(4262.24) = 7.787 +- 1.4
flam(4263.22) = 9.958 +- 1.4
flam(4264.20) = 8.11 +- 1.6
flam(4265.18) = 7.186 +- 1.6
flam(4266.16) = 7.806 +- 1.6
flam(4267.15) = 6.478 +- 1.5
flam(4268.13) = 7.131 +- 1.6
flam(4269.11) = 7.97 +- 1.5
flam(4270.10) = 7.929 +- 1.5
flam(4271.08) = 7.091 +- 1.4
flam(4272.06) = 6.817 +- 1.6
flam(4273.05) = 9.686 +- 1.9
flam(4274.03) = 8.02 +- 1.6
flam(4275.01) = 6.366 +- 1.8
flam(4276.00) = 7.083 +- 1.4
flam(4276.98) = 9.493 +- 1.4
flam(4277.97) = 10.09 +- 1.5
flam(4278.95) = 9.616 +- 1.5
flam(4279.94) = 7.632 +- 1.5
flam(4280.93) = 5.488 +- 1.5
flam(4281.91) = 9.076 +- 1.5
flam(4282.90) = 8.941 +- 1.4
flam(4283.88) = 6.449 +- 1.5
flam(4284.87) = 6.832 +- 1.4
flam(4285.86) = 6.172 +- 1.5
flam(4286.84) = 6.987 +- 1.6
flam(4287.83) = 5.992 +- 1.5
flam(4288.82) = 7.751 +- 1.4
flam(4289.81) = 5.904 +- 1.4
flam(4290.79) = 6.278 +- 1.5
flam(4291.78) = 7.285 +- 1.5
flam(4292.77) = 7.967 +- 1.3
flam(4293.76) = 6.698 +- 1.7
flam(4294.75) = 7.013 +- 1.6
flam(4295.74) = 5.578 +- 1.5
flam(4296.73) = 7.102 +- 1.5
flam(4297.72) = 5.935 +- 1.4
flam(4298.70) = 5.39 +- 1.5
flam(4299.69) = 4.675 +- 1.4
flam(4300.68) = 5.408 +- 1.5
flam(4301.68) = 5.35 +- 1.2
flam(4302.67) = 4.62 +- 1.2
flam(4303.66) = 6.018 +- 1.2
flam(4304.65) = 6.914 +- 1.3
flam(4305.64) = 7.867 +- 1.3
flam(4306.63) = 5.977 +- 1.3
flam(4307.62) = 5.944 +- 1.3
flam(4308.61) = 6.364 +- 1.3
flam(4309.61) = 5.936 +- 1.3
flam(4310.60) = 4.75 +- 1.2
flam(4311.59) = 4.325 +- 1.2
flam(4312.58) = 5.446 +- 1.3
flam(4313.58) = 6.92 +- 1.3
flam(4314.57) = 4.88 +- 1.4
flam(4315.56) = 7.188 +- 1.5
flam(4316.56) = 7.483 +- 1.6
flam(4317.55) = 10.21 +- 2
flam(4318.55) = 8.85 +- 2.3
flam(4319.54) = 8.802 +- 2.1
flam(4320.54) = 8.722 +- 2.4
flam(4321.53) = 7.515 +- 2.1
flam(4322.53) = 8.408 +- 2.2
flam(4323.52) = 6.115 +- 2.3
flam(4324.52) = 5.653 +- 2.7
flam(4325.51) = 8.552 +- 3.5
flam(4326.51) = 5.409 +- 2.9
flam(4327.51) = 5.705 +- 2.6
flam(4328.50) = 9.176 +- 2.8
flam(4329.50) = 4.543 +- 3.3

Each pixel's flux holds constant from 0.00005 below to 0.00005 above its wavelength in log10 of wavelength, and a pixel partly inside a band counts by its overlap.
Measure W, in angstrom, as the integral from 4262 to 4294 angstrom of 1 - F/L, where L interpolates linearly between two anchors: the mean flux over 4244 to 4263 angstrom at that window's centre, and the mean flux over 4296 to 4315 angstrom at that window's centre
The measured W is -4.3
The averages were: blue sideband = 7.47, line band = 7.58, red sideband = 5.78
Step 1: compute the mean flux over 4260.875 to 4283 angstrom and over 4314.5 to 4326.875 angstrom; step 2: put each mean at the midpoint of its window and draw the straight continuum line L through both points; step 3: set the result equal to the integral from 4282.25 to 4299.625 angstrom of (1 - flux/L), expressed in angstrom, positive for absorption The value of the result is 2.55 angstrom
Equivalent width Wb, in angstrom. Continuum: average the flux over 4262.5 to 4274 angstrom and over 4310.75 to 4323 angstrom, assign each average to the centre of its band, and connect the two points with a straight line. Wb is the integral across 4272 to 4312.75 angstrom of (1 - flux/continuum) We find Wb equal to 4.5 angstrom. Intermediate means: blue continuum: 7.84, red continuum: 7.32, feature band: 6.75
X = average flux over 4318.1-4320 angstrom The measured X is 8.85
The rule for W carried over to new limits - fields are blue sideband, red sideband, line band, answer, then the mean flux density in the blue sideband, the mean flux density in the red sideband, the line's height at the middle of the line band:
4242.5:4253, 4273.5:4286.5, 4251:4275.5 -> -0.5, 7.14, 7.79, 7.45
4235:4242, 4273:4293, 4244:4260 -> -0.9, 6.91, 7.53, 7.1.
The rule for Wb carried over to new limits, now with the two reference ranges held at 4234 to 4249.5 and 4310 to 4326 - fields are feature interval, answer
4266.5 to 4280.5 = -1.8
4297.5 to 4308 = 1.9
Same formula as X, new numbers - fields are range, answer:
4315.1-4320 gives 8.51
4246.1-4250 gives 6.29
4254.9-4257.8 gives 8.55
